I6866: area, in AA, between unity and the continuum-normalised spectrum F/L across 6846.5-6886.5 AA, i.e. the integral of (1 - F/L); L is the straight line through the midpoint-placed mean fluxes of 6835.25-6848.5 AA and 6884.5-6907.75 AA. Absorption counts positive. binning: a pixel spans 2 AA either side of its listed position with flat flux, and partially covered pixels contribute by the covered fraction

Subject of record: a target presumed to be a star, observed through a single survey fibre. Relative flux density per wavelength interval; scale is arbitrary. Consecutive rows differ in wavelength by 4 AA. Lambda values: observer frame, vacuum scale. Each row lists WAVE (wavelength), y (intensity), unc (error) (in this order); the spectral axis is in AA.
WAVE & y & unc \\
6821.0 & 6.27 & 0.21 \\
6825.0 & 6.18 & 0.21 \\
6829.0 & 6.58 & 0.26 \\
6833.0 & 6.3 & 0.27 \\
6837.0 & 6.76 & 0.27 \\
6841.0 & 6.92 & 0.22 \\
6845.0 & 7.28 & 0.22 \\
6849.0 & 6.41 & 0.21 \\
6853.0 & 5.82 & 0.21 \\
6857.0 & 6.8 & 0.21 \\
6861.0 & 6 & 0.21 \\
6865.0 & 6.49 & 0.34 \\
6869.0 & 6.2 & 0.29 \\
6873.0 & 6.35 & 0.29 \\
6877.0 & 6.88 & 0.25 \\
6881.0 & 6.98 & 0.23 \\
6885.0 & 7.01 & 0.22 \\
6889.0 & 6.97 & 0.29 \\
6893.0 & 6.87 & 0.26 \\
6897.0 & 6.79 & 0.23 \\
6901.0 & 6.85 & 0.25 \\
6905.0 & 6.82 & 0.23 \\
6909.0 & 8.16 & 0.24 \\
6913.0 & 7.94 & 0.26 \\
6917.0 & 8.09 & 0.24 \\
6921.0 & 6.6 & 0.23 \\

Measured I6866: 2.5 AA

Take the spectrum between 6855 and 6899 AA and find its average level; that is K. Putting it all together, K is 6.67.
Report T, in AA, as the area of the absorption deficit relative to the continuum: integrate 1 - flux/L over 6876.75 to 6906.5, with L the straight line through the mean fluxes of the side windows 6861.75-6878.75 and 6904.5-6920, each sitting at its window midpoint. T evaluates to 0.9 AA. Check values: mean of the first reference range 6.44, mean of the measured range 6.9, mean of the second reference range 7.77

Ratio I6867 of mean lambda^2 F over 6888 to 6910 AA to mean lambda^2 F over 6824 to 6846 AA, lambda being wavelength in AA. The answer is 1.1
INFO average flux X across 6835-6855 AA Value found 6.64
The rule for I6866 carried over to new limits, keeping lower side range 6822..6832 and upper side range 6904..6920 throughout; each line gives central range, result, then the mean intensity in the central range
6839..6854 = 0.0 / 6.66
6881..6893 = 0.6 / 6.97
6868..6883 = 1.1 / 6.63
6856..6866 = 0.8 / 6.39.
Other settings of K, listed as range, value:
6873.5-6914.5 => 7.09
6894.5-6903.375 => 6.82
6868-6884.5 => 6.66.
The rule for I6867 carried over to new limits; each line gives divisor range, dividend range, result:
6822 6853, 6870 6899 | 1.05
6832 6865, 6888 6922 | 1.13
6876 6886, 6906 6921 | 1.13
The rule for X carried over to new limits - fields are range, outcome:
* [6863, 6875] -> 6.35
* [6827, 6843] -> 6.64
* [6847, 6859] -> 6.34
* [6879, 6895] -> 6.96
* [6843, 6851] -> 6.85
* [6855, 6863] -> 6.4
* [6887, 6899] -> 6.88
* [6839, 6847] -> 7.1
